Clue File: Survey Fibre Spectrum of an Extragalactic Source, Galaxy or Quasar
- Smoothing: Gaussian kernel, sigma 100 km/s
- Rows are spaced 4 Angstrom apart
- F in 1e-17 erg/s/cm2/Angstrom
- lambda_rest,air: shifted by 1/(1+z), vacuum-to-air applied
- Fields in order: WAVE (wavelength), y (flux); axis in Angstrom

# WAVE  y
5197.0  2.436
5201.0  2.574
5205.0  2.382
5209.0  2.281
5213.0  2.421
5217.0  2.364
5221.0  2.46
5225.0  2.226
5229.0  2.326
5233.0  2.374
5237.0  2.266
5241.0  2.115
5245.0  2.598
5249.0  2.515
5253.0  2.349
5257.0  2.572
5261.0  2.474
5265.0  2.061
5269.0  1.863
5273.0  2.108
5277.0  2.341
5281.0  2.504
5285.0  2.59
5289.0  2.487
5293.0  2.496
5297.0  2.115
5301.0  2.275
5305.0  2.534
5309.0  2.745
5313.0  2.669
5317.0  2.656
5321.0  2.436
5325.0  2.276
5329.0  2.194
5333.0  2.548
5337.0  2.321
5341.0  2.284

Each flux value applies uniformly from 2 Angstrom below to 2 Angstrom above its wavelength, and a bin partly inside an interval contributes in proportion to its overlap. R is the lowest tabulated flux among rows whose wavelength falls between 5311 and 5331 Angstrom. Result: 2.194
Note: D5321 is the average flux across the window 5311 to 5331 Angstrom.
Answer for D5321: 2.45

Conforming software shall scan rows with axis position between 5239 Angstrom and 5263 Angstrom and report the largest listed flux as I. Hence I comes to 2.598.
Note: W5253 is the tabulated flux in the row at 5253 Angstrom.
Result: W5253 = 2.349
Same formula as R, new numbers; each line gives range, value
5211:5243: 2.115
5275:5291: 2.341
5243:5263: 2.349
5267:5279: 1.863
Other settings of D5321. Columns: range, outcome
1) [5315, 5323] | 2.55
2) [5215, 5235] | 2.35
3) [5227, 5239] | 2.32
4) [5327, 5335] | 2.37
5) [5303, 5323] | 2.61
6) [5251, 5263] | 2.47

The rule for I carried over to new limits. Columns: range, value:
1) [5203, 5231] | 2.46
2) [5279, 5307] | 2.59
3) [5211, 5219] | 2.421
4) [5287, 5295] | 2.496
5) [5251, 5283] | 2.572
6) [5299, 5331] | 2.745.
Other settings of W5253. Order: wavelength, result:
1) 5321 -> 2.436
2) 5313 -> 2.669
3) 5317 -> 2.656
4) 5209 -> 2.281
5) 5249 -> 2.515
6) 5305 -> 2.534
